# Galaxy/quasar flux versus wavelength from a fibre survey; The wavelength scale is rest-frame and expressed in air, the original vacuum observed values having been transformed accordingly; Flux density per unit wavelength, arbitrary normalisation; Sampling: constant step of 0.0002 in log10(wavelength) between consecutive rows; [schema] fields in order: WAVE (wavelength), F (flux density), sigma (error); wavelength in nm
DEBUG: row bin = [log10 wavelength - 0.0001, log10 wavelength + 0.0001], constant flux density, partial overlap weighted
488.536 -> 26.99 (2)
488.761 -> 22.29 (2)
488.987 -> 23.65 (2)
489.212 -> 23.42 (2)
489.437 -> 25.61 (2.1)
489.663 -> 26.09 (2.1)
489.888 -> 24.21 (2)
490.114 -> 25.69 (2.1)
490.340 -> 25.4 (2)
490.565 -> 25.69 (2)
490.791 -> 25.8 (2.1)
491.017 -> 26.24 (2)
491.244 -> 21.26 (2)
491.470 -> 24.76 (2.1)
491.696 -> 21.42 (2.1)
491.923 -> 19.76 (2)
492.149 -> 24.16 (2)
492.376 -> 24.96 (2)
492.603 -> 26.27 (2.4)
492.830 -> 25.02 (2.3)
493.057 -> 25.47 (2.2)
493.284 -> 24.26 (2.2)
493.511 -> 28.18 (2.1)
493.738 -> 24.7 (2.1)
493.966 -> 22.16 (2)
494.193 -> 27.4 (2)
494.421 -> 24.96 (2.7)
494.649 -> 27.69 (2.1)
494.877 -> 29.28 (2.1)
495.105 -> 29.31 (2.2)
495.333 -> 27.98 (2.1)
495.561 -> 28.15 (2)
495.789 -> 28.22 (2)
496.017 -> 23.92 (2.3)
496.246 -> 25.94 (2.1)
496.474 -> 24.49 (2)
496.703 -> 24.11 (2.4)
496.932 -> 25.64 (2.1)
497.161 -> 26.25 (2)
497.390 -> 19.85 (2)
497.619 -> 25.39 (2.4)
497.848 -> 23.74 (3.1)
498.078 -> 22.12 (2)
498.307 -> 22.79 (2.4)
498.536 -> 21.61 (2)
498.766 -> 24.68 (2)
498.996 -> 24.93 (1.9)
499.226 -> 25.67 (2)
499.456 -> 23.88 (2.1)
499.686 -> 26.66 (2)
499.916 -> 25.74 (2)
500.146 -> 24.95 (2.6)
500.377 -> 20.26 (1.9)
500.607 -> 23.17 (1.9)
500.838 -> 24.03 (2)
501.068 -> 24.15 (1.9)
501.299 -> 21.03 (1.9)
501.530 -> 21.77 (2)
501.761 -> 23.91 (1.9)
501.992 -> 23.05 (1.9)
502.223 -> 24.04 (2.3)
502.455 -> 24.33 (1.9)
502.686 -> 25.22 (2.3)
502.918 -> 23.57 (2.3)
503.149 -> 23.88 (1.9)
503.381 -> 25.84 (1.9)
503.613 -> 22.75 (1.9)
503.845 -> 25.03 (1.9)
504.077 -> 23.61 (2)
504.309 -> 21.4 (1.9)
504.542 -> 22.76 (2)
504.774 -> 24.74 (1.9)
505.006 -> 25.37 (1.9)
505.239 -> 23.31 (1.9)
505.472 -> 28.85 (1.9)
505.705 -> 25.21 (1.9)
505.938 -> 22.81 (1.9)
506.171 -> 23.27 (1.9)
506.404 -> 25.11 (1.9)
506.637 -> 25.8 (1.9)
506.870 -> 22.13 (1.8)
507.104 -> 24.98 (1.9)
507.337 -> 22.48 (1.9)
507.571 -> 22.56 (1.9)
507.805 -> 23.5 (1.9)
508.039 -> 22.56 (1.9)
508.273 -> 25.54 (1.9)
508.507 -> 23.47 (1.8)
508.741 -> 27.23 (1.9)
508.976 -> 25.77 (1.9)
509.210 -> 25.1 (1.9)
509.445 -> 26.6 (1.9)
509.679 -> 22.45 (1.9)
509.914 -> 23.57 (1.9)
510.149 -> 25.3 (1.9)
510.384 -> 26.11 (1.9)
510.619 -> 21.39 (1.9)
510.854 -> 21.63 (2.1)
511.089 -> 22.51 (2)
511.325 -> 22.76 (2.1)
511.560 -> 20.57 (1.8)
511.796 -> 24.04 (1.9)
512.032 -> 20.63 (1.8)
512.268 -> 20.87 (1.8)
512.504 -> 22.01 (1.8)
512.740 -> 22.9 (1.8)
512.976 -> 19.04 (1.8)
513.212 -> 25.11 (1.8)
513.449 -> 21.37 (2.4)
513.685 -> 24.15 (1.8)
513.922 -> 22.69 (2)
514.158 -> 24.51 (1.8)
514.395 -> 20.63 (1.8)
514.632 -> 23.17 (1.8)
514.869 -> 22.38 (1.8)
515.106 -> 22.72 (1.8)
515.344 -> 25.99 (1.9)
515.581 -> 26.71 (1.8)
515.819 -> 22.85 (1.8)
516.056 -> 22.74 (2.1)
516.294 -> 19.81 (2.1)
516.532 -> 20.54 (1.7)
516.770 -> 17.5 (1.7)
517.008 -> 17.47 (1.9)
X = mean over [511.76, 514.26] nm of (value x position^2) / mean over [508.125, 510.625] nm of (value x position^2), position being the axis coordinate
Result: 0.91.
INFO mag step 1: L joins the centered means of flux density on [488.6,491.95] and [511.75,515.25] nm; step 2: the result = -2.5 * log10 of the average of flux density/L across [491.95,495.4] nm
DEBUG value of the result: -0.09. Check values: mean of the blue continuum 24.2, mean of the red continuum 22.4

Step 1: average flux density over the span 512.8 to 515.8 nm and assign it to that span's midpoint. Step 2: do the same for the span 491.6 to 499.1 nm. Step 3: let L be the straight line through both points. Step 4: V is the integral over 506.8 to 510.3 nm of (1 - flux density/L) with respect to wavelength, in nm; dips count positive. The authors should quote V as -0.08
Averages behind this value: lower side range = 25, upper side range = 23.2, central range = 24.3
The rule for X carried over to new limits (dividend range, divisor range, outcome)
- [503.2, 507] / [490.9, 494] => 1.05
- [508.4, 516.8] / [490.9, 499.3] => 0.99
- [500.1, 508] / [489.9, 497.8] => 0.98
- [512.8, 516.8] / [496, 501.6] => 1.01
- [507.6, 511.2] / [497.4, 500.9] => 1.05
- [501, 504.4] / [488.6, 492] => 1.03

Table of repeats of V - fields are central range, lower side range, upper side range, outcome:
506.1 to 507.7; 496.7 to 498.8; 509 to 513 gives -0.04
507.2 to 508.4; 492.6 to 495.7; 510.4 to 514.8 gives 0.00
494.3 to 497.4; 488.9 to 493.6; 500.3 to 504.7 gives -0.28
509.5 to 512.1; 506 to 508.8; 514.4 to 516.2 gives 0.09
